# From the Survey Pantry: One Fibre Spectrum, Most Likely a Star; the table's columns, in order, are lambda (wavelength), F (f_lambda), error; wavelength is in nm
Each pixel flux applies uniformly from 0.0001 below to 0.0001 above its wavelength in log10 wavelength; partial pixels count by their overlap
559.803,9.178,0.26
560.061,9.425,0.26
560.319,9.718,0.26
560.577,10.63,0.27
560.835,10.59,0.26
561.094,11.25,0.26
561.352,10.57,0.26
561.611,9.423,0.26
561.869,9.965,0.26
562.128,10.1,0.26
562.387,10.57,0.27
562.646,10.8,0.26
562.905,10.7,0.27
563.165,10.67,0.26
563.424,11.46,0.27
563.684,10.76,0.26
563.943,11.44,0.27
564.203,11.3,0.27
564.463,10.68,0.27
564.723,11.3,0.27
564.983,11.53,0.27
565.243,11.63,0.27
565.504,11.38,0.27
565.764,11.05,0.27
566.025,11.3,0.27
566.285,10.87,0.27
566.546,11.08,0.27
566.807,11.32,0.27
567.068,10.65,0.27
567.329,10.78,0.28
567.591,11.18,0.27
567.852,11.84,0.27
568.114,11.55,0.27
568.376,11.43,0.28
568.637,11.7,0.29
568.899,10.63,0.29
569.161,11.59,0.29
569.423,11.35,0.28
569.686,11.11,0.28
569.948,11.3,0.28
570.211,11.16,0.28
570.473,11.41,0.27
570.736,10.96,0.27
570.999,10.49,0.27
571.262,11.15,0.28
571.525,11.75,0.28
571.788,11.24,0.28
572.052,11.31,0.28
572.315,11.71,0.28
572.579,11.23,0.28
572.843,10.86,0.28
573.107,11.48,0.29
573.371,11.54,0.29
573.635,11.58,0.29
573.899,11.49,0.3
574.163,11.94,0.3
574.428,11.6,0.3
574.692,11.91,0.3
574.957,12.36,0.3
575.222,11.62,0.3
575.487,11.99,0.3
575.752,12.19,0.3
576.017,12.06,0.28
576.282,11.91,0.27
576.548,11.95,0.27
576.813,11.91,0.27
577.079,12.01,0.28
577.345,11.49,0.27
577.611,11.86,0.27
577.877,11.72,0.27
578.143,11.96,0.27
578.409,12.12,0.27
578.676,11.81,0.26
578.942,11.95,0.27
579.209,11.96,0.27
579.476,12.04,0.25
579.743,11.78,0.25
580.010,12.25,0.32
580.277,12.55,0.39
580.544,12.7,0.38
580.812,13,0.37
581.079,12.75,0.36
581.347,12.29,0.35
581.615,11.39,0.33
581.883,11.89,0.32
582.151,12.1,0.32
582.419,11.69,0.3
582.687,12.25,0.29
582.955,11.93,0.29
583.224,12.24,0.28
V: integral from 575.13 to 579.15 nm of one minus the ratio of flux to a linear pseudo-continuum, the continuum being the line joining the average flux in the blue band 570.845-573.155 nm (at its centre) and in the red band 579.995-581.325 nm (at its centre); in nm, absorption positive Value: 0.06 nm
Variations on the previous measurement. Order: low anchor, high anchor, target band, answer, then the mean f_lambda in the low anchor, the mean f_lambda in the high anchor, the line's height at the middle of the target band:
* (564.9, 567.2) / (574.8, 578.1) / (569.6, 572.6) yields 0.081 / 11.2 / 11.9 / 11.5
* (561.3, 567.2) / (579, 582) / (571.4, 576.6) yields 0.007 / 10.9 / 12.2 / 11.7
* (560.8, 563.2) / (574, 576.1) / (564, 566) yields -0.089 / 10.4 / 12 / 10.8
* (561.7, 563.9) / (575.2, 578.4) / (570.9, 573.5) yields 0.047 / 10.6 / 11.9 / 11.5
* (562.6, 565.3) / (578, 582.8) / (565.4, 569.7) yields 0.042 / 11.1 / 12.1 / 11.3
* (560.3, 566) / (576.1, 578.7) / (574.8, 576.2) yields -0.036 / 10.8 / 11.9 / 11.7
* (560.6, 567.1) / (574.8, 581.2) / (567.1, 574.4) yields 0.097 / 10.9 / 12.1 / 11.5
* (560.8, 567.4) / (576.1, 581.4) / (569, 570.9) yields 0.022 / 10.9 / 12.1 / 11.4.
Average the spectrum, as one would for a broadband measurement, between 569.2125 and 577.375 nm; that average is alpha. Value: 11.6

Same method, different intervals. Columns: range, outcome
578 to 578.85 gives 12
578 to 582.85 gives 12.1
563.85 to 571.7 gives 11.2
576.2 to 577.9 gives 11.8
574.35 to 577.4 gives 11.9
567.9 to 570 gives 11.4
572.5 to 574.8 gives 11.5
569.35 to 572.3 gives 11.2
